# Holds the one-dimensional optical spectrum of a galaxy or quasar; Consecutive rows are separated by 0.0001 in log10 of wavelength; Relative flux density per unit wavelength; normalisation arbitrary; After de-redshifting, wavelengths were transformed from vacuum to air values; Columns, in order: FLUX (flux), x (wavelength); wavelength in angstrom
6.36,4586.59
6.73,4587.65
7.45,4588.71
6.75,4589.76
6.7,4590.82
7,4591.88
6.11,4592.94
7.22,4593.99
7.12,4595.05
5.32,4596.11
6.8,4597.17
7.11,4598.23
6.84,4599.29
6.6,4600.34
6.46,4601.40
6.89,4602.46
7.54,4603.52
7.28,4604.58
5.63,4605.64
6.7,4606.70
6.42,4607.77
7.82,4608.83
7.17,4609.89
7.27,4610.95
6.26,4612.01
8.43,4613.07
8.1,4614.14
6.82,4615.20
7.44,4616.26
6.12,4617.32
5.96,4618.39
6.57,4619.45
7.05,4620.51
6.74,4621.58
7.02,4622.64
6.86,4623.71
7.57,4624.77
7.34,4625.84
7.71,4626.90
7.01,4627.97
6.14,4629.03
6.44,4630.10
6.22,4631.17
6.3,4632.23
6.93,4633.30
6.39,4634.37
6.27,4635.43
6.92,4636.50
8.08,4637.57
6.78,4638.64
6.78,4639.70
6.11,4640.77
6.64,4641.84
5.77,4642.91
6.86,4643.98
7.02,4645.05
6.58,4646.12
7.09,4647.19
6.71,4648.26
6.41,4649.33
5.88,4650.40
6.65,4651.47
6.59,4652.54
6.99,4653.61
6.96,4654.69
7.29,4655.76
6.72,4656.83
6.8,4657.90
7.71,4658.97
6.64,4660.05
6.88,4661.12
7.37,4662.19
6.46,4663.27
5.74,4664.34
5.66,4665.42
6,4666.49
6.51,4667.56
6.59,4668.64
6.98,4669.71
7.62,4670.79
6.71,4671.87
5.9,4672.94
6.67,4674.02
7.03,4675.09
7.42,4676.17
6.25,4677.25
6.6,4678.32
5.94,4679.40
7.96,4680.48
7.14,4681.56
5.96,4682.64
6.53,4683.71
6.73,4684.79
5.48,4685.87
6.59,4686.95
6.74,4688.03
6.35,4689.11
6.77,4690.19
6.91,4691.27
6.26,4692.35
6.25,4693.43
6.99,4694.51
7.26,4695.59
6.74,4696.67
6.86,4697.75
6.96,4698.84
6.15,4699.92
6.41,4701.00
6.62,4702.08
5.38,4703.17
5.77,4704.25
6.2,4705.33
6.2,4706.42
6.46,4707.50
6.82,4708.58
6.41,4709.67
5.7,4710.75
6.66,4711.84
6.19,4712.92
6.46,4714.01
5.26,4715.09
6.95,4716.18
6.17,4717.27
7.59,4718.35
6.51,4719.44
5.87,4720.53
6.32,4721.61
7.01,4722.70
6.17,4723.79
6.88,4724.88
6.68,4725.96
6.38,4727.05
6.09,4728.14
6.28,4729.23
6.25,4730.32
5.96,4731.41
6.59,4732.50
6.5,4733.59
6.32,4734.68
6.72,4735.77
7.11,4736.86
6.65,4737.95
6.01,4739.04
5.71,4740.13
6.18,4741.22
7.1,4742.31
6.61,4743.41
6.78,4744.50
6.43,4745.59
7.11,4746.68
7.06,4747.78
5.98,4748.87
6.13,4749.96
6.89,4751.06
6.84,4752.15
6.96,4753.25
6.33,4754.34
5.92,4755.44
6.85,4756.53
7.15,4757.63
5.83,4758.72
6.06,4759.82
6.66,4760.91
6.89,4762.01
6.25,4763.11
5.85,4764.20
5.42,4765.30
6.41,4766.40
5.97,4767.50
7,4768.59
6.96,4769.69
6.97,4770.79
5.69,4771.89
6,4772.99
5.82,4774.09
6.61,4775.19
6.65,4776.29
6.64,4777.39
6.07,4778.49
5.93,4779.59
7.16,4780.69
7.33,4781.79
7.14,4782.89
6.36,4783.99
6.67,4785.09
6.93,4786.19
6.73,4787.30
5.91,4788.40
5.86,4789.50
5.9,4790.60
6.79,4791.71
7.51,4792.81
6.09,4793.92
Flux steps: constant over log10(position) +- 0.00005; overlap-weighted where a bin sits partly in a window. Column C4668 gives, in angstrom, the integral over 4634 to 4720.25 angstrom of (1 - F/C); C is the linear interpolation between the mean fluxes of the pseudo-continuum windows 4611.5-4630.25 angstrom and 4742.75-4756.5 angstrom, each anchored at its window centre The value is 2.9 angstrom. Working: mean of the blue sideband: 6.99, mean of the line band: 6.59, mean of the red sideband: 6.6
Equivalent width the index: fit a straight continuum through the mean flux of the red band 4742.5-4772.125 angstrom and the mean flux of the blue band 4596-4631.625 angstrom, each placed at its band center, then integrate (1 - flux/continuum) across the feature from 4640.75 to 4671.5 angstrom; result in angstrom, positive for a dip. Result 0.5 angstrom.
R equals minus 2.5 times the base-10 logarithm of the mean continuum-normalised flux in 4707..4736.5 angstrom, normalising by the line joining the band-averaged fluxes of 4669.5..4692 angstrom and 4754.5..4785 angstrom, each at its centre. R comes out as 0.02 mag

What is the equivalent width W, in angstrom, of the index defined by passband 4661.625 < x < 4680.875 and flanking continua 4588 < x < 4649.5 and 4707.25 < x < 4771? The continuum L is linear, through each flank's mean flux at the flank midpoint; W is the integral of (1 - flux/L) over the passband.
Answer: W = 0.1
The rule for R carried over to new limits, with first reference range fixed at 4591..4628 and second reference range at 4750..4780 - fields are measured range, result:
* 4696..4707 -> 0.045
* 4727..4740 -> 0.019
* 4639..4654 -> 0.035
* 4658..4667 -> 0.028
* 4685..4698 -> 0.007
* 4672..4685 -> 0.001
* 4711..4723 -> 0.022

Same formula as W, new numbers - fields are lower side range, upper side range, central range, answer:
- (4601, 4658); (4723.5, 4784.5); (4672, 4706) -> 0.58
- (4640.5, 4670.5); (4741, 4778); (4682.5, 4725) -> 0.80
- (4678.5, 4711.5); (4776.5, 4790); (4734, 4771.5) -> 0.23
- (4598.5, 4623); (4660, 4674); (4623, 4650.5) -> 0.04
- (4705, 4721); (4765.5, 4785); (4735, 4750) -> -0.29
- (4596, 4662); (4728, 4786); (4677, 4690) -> 0.28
